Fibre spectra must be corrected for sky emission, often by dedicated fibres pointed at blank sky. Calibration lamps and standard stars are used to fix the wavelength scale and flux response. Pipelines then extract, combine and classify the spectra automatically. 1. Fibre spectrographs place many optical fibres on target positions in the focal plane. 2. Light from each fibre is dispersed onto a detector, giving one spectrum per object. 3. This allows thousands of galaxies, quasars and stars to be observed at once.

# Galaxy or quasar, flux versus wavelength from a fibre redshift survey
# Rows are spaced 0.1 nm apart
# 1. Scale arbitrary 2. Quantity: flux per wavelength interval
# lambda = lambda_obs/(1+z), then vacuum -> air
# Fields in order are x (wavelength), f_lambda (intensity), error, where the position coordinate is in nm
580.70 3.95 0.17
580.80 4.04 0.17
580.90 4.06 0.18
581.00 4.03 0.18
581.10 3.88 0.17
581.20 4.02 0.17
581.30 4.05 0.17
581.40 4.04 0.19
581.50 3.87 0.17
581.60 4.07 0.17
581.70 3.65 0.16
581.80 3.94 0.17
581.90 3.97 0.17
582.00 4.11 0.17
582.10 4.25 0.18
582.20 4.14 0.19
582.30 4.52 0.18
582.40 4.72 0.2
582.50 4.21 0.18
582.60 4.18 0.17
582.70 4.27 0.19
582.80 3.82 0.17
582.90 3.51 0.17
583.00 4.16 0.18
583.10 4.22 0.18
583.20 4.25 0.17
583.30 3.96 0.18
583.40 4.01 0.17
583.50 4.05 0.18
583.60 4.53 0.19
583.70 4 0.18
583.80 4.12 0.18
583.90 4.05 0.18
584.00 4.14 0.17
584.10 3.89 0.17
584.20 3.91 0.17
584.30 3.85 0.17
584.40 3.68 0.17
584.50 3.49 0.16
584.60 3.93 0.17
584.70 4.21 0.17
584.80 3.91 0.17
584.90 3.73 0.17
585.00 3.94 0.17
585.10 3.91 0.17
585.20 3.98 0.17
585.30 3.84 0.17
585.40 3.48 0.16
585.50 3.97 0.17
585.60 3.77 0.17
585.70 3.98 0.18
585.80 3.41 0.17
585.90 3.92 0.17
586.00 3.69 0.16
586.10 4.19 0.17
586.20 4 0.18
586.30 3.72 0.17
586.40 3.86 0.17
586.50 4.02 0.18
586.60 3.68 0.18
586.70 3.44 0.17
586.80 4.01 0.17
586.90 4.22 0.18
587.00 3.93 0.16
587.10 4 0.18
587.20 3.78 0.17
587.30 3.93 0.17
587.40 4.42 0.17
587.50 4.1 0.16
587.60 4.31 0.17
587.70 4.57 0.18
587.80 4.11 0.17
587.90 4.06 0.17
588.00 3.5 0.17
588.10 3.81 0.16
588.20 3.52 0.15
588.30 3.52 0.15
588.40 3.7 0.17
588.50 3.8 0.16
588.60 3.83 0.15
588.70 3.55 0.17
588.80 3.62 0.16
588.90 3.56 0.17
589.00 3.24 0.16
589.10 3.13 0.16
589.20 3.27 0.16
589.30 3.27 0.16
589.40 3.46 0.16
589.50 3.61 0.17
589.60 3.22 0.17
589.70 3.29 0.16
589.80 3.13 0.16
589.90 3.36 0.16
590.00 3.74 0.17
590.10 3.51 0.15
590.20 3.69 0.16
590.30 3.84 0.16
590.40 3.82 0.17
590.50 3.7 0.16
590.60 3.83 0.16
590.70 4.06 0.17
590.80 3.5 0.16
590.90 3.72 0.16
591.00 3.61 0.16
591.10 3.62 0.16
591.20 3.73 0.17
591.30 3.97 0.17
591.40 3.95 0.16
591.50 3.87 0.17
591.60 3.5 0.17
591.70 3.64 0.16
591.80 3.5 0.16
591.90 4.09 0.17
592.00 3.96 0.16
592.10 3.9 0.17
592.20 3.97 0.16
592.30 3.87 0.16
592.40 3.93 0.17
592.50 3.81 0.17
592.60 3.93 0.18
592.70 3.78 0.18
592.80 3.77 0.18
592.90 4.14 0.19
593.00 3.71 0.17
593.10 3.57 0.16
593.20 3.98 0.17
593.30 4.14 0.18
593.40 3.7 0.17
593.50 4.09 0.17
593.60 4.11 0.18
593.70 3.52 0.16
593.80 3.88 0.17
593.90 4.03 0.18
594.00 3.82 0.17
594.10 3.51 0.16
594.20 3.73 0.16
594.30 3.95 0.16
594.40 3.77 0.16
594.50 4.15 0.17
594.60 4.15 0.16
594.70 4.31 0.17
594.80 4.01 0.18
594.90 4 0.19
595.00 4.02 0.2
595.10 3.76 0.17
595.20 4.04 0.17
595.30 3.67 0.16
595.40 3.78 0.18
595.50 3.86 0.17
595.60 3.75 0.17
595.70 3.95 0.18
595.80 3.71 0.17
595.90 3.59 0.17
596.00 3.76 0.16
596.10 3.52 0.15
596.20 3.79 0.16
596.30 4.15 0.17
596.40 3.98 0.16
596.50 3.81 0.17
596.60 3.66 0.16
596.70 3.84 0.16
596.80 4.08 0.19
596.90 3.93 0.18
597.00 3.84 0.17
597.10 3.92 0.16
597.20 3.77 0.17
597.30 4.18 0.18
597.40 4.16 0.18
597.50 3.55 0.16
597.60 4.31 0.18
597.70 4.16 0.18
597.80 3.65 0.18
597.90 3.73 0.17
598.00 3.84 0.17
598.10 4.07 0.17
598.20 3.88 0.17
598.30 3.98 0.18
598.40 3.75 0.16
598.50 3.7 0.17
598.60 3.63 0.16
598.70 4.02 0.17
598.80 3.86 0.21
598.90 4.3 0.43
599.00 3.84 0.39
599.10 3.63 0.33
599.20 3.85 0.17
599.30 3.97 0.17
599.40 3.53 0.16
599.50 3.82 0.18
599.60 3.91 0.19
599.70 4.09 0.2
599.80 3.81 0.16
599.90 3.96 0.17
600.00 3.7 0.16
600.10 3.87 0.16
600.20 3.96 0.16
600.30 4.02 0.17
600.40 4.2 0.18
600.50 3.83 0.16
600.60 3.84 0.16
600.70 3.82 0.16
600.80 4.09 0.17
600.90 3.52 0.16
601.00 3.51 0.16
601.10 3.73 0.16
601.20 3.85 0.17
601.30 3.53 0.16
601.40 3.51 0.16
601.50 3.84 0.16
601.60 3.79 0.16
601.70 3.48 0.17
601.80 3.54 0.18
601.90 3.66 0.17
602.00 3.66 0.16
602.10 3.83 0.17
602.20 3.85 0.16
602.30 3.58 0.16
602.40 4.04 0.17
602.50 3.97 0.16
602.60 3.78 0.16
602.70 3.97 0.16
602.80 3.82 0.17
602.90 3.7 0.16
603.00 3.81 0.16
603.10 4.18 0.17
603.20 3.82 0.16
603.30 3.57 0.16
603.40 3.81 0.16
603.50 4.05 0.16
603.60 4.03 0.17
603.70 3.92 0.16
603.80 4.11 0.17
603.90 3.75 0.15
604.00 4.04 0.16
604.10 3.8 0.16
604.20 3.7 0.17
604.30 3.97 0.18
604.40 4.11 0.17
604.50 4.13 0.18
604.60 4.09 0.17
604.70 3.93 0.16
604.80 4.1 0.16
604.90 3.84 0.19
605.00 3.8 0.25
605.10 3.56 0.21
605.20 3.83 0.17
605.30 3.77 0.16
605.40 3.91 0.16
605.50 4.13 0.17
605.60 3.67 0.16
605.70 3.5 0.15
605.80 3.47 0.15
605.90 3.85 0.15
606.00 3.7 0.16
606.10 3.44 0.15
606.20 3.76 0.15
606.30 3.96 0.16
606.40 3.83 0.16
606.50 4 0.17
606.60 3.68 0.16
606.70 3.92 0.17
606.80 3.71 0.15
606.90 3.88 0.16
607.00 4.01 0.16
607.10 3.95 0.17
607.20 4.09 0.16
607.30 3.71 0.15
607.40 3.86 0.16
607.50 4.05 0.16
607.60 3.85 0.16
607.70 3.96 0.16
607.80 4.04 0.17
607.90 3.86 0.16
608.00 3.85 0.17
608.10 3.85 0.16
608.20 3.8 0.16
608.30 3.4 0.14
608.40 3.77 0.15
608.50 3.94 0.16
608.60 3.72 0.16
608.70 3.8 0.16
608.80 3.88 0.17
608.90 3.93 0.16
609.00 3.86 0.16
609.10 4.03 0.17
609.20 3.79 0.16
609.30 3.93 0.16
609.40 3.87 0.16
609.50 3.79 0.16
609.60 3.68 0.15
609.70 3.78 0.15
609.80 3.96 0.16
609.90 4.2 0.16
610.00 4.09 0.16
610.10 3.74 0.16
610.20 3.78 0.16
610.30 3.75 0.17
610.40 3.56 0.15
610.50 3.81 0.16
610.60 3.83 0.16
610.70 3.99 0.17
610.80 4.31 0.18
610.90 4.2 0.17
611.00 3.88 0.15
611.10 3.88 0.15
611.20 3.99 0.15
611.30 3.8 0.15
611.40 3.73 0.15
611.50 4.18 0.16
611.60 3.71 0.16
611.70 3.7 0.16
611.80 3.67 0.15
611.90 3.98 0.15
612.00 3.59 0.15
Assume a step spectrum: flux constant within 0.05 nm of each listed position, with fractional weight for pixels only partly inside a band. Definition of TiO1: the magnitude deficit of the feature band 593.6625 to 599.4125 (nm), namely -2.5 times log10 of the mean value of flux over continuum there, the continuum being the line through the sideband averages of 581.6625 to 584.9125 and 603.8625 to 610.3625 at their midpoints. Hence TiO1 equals 0.02 mag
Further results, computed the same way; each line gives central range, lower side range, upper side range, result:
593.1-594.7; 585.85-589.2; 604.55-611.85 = -0.02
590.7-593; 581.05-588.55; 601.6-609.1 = 0.03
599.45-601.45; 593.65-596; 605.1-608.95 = 0.00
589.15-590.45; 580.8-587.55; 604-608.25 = 0.14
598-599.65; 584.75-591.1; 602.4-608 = -0.01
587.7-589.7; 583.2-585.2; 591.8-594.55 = 0.10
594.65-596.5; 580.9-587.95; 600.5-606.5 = 0.01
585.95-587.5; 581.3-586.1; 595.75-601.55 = 0.01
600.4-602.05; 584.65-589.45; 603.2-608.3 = 0.04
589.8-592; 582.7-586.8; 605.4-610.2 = 0.05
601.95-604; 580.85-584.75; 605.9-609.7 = 0.00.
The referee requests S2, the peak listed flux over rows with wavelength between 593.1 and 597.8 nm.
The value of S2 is 4.31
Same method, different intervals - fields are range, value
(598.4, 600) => 4.3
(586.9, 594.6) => 4.57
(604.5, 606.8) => 4.13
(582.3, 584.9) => 4.72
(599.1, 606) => 4.2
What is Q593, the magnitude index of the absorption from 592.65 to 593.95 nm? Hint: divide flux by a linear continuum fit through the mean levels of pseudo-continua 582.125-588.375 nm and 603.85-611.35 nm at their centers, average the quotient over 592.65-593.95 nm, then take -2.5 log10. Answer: 0.01 mag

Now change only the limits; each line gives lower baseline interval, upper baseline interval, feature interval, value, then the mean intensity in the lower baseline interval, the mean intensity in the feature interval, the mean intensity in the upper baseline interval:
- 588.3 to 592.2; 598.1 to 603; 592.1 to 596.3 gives -0.05 mag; 3.63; 3.87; 3.82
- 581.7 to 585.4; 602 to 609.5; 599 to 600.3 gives 0.02 mag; 4.03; 3.85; 3.86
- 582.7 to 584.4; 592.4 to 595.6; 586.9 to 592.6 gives 0.06 mag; 4.03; 3.74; 3.89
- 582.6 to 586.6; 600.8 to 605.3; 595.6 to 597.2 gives 0.01 mag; 3.93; 3.83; 3.82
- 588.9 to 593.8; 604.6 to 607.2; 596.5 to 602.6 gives -0.02 mag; 3.7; 3.84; 3.82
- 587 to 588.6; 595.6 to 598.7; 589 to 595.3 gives 0.04 mag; 3.94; 3.76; 3.86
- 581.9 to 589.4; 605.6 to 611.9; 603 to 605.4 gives -0.01 mag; 3.91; 3.91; 3.85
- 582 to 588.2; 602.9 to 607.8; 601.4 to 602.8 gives 0.04 mag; 3.99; 3.76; 3.87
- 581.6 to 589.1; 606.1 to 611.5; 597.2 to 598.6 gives 0.00 mag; 3.93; 3.9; 3.87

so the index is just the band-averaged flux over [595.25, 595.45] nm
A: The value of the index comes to 3.72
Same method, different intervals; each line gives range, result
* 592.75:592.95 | 3.95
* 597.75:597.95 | 3.69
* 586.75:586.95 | 4.11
